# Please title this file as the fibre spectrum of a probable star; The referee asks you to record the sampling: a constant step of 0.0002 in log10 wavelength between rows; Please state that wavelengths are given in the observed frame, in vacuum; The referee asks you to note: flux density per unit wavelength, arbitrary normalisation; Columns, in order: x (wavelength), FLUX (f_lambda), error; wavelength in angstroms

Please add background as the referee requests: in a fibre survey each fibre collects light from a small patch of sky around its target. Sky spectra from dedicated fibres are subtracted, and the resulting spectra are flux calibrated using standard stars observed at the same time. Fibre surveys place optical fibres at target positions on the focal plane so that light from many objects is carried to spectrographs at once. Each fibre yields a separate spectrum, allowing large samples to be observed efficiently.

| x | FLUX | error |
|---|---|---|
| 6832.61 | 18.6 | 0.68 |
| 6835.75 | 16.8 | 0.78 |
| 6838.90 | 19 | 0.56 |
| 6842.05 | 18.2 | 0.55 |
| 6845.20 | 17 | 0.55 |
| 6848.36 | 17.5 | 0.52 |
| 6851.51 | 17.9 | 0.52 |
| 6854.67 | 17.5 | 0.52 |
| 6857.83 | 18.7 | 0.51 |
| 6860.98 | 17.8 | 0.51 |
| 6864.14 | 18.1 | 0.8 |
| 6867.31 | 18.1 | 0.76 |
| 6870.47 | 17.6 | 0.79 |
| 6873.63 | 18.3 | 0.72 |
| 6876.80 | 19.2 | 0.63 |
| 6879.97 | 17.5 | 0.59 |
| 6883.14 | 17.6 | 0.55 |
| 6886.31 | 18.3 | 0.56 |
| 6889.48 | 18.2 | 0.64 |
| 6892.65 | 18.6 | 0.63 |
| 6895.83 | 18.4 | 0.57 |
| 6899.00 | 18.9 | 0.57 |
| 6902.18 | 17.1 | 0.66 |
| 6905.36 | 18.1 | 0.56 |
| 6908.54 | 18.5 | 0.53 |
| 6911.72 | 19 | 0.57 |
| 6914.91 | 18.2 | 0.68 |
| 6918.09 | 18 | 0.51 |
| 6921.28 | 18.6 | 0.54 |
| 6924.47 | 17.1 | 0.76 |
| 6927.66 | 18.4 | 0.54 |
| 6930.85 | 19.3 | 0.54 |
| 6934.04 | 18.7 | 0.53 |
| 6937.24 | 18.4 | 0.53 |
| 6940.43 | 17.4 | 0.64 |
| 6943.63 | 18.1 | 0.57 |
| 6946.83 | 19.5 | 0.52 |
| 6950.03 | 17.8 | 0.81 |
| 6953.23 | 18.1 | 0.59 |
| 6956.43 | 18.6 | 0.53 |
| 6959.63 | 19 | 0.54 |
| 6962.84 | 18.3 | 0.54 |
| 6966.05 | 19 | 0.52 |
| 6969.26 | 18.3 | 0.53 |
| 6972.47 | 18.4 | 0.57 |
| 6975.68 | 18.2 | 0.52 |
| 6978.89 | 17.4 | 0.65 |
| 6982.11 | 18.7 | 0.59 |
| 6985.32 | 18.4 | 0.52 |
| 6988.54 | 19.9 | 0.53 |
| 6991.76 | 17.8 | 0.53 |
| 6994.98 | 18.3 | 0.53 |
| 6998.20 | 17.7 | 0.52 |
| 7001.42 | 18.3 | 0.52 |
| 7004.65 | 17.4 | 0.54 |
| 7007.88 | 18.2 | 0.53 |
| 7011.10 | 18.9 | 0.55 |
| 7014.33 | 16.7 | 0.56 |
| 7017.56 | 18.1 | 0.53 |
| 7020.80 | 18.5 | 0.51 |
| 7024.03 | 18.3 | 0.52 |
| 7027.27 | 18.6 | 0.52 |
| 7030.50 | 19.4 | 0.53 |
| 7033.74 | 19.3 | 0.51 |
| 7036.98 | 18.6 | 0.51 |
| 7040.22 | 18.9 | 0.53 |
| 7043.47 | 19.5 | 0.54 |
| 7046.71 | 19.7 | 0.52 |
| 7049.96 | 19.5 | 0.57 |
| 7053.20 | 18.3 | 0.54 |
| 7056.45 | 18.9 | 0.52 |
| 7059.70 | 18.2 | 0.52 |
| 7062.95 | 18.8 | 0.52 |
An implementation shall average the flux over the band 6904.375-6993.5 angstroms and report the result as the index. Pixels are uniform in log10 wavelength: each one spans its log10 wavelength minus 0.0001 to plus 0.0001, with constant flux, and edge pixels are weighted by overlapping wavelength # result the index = 18.4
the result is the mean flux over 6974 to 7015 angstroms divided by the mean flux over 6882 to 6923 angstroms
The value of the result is 1.0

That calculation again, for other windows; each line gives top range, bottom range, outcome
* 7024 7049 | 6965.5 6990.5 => 1.03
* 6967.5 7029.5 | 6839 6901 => 1.01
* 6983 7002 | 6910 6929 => 1.01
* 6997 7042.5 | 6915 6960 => 1.00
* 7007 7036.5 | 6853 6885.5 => 1.02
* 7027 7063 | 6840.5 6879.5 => 1.06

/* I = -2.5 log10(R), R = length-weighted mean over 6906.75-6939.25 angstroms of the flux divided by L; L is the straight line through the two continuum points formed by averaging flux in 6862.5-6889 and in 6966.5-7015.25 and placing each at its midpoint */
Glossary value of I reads -0.02 mag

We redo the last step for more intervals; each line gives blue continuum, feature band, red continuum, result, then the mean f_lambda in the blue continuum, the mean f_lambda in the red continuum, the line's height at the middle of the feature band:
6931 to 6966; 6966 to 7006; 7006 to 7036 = 0.01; 18.5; 18.4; 18.4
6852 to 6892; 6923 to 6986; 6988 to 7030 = -0.01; 18.1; 18.2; 18.2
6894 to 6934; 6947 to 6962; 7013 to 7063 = 0.00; 18.3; 18.7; 18.4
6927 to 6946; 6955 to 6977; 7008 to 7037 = -0.01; 18.4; 18.5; 18.4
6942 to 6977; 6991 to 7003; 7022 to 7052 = 0.04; 18.5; 19.1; 18.8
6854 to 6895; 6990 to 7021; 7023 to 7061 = 0.05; 18.1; 19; 18.8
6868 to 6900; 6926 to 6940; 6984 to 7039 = -0.02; 18.2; 18.4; 18.3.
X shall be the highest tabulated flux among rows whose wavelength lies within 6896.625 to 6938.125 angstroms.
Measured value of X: 19.3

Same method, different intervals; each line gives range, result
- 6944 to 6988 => 19.5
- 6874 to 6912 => 19.2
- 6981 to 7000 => 19.9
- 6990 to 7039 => 19.4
